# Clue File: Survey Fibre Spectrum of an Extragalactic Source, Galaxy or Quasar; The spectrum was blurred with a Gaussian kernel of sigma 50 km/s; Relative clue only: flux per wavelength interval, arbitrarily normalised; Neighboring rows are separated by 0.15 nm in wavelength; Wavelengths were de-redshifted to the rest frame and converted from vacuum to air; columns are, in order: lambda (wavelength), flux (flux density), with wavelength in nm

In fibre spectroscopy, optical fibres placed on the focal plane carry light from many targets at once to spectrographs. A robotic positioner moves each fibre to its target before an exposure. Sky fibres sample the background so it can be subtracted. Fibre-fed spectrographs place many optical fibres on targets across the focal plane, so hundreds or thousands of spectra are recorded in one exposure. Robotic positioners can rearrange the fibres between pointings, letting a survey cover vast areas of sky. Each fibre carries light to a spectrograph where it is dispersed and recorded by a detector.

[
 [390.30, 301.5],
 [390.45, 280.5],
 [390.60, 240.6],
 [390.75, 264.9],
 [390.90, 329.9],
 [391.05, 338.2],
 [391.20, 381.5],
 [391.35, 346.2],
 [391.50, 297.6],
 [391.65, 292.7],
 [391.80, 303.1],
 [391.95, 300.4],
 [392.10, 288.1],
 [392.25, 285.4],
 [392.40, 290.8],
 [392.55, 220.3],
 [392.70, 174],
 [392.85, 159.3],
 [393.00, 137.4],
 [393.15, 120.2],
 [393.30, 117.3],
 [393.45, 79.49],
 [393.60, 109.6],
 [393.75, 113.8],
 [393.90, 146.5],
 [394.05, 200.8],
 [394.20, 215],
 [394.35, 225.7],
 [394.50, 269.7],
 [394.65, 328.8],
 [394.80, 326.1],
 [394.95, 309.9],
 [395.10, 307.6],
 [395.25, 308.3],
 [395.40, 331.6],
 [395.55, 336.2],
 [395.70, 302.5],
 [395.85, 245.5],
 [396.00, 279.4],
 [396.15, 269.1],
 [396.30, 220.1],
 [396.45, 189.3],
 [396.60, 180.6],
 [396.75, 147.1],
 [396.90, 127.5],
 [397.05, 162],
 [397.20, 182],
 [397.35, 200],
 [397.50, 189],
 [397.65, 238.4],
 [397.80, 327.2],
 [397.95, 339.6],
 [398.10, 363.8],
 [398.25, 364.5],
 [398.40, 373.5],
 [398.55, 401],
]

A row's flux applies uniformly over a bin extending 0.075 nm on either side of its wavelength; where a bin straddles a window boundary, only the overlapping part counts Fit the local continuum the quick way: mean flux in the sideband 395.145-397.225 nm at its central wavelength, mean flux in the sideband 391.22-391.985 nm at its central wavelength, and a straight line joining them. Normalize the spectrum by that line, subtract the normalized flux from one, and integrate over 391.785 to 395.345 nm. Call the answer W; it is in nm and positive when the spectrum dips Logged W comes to 0.72 nm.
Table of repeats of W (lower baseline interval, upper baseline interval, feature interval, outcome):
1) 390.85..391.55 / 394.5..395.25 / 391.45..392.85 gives 0.28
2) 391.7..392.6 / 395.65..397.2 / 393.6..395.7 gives -0.20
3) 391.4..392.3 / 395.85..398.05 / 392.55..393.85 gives 0.68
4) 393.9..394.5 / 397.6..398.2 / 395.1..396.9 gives 0.06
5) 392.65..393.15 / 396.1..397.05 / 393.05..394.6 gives -0.02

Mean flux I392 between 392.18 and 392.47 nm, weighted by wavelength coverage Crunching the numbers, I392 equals 288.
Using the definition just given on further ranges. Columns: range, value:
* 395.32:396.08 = 299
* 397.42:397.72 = 213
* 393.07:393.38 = 118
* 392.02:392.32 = 287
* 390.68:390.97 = 297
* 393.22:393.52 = 99.1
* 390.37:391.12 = 291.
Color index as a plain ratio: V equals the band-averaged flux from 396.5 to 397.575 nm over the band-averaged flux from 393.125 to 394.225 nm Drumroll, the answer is 1.3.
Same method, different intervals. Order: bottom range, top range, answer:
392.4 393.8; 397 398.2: 1.75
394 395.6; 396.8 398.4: 0.88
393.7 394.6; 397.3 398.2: 1.40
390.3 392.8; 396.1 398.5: 0.84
